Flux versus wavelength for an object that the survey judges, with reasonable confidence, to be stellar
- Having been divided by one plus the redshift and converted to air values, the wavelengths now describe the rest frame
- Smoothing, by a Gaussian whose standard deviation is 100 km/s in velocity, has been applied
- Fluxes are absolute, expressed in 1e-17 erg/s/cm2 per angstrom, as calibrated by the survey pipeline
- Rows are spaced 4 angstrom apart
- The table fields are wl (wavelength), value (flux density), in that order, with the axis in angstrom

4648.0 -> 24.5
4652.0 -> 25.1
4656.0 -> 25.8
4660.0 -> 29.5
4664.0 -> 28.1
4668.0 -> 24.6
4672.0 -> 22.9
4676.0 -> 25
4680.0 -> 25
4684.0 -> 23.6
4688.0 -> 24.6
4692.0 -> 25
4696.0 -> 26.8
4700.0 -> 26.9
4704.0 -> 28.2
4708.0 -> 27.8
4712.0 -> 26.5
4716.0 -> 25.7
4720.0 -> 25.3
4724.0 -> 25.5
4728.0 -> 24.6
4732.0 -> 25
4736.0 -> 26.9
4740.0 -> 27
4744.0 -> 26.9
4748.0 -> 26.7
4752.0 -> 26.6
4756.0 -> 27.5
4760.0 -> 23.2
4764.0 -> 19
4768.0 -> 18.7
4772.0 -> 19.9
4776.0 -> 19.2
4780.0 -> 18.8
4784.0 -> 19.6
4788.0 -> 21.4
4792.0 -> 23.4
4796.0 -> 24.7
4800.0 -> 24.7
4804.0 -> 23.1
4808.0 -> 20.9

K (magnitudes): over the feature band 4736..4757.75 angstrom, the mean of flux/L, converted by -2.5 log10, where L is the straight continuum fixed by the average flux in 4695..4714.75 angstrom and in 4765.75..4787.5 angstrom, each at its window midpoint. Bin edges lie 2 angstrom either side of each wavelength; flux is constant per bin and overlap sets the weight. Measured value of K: -0.19 mag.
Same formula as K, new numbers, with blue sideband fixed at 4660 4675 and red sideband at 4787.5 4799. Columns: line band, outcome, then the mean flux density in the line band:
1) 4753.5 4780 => 0.14 mag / 21.2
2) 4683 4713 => -0.04 mag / 26.2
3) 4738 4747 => -0.11 mag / 26.9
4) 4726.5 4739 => -0.05 mag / 25.7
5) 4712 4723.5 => -0.03 mag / 25.7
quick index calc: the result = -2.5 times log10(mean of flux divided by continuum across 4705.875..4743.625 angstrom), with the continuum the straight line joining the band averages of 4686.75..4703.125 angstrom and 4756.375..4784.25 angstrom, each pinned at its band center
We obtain -0.10 mag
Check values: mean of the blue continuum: 26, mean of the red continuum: 20.2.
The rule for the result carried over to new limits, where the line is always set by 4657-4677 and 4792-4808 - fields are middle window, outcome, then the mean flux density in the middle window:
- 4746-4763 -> -0.048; 25.6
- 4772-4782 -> 0.247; 19.2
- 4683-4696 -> 0.035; 24.8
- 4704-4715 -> -0.079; 27.2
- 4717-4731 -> -0.006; 25.2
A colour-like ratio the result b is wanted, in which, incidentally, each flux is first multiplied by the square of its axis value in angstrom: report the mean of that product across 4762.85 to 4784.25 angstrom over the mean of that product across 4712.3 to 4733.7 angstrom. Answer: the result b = 0.77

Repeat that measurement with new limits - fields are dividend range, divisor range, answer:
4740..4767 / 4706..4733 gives 0.98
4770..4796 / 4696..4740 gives 0.81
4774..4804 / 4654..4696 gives 0.90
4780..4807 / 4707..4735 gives 0.90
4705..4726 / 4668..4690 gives 1.10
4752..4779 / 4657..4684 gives 0.87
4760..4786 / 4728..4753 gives 0.75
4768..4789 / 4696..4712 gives 0.74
